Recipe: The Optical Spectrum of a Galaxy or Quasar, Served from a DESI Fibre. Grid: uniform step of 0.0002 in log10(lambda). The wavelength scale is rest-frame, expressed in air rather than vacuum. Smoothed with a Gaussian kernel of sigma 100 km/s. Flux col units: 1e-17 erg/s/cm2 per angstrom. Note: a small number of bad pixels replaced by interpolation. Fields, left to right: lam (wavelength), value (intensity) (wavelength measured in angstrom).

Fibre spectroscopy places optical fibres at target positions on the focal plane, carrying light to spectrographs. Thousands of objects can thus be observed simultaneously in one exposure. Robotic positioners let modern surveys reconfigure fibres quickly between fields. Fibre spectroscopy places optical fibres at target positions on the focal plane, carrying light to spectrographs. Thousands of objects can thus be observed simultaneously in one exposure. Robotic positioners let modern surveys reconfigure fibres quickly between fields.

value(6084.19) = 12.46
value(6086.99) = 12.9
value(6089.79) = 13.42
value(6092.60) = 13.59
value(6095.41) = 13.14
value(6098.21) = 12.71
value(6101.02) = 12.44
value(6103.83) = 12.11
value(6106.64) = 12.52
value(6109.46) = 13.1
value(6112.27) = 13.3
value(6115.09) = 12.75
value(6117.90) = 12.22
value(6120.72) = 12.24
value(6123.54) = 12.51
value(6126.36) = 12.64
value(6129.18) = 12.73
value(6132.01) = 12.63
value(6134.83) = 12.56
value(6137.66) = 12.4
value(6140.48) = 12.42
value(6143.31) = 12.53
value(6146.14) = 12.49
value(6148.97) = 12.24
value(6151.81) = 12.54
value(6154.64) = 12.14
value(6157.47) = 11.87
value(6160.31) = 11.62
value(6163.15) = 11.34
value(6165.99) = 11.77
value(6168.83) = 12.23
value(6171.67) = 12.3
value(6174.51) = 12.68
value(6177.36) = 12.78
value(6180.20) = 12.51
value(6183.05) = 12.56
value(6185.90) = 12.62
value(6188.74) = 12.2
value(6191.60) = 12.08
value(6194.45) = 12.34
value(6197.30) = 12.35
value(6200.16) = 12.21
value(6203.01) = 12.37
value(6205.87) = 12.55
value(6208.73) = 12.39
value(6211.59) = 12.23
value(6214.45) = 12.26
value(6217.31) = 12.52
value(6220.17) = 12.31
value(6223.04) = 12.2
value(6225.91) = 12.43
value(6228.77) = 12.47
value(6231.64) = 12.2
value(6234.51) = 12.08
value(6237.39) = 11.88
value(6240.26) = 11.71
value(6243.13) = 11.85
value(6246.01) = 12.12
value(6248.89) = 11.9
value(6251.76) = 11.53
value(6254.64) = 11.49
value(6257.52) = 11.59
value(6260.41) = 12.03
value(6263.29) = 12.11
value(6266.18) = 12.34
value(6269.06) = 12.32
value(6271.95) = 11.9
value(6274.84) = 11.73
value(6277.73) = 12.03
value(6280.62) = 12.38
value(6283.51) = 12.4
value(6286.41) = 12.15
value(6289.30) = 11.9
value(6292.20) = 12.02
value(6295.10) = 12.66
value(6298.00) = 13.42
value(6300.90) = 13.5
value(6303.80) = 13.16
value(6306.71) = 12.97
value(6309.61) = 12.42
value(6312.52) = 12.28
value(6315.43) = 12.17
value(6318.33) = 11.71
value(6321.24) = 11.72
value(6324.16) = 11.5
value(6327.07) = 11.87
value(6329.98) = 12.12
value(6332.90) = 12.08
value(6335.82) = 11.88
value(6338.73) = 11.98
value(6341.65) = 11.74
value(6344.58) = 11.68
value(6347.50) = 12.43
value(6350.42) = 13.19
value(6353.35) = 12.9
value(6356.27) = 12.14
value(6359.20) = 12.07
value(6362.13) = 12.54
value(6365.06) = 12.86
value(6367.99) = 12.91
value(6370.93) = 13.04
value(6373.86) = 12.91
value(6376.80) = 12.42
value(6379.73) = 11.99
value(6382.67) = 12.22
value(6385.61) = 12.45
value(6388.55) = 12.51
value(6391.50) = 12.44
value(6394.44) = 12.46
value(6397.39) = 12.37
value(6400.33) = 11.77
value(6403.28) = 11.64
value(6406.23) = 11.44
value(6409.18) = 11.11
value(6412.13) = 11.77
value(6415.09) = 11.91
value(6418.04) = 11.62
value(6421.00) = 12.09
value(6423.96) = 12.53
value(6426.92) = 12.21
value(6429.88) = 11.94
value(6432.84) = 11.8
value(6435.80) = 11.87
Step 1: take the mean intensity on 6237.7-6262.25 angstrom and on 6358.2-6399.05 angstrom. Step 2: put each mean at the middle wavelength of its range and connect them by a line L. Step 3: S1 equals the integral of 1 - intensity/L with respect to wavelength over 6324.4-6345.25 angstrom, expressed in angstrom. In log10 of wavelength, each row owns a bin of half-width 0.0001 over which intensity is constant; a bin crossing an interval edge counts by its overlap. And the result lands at 0.6 angstrom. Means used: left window 11.8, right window 12.5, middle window 11.9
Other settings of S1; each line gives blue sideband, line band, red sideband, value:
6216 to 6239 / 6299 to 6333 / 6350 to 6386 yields 0.4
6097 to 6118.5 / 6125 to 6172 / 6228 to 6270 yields 0.8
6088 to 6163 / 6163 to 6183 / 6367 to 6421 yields 0.3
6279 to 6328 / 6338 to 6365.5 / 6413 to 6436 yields -0.3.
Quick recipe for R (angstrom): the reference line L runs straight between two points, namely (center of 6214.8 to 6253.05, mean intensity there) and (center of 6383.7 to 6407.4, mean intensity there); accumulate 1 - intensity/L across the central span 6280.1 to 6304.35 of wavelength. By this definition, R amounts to -1.0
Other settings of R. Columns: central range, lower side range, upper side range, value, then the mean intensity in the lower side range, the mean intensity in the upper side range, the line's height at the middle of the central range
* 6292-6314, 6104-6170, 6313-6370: -1.1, 12.4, 12.2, 12.2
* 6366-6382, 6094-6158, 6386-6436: -0.8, 12.5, 12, 12.1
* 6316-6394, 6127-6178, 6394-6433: -2.0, 12.3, 11.9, 12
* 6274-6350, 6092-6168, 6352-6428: 0.4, 12.4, 12.2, 12.3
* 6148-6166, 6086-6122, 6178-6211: 0.9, 12.8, 12.4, 12.6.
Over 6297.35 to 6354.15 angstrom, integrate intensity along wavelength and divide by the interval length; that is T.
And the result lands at 12.3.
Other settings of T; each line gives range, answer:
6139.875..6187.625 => 12.3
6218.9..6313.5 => 12.2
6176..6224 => 12.4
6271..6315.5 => 12.5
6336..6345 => 11.8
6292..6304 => 13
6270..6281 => 12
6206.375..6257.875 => 12.1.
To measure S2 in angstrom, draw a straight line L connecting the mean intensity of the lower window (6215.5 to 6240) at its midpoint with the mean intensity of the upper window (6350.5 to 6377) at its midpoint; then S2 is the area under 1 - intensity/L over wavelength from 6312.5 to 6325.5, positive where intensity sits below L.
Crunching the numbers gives 0.7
